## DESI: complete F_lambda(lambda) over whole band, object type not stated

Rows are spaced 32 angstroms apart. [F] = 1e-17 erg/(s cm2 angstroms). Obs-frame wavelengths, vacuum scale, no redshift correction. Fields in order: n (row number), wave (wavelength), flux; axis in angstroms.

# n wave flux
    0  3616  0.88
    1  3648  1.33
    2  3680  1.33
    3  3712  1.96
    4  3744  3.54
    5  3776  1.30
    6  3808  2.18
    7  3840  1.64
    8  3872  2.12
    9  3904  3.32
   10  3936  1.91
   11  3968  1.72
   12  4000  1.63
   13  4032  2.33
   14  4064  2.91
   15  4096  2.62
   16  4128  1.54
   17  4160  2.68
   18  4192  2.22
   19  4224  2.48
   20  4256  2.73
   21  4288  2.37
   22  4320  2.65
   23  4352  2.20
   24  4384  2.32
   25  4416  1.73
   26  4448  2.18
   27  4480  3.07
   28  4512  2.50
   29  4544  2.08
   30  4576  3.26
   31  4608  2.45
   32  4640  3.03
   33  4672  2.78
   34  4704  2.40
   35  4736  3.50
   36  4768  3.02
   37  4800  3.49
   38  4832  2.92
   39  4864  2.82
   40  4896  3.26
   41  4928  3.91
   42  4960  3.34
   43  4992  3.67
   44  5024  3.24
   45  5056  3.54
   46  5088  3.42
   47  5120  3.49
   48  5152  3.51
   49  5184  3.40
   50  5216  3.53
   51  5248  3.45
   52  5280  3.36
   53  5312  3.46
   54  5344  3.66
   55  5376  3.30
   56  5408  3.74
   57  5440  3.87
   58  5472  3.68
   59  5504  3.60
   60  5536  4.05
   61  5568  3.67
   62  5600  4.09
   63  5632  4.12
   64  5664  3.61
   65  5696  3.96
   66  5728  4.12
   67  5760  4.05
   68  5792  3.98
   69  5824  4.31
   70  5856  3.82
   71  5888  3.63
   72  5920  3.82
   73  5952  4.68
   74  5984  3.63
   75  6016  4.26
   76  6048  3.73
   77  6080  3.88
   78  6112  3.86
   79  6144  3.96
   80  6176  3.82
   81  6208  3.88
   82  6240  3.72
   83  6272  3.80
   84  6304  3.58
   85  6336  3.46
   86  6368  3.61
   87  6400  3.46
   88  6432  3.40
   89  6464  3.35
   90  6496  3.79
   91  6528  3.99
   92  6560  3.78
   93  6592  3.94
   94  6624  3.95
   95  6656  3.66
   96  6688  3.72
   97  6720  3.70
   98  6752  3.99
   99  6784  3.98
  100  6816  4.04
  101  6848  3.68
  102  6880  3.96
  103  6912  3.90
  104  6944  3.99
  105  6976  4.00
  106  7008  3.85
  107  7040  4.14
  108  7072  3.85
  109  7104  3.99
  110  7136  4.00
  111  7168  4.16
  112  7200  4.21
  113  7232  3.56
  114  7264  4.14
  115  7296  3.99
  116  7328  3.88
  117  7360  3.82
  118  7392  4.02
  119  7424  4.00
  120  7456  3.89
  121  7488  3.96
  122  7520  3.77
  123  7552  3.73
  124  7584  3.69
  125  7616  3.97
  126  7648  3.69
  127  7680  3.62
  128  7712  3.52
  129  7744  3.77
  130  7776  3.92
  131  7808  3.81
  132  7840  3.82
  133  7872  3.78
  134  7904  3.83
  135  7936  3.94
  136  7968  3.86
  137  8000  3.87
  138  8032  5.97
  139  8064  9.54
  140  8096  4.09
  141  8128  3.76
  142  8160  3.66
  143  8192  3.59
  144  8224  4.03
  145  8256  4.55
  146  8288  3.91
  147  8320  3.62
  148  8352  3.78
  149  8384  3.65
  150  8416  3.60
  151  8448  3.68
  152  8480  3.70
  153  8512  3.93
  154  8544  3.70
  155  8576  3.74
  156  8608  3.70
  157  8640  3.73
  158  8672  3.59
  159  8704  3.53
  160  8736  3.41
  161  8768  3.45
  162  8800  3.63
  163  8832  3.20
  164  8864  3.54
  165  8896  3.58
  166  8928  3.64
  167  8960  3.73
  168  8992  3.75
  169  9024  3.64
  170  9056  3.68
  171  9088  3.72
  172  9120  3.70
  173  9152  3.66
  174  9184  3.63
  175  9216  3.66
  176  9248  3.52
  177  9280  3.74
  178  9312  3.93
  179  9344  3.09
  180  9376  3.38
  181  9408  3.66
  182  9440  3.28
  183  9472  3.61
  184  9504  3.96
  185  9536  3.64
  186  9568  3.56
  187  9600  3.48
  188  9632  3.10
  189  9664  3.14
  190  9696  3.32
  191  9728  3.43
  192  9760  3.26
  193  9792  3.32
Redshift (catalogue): 0.226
